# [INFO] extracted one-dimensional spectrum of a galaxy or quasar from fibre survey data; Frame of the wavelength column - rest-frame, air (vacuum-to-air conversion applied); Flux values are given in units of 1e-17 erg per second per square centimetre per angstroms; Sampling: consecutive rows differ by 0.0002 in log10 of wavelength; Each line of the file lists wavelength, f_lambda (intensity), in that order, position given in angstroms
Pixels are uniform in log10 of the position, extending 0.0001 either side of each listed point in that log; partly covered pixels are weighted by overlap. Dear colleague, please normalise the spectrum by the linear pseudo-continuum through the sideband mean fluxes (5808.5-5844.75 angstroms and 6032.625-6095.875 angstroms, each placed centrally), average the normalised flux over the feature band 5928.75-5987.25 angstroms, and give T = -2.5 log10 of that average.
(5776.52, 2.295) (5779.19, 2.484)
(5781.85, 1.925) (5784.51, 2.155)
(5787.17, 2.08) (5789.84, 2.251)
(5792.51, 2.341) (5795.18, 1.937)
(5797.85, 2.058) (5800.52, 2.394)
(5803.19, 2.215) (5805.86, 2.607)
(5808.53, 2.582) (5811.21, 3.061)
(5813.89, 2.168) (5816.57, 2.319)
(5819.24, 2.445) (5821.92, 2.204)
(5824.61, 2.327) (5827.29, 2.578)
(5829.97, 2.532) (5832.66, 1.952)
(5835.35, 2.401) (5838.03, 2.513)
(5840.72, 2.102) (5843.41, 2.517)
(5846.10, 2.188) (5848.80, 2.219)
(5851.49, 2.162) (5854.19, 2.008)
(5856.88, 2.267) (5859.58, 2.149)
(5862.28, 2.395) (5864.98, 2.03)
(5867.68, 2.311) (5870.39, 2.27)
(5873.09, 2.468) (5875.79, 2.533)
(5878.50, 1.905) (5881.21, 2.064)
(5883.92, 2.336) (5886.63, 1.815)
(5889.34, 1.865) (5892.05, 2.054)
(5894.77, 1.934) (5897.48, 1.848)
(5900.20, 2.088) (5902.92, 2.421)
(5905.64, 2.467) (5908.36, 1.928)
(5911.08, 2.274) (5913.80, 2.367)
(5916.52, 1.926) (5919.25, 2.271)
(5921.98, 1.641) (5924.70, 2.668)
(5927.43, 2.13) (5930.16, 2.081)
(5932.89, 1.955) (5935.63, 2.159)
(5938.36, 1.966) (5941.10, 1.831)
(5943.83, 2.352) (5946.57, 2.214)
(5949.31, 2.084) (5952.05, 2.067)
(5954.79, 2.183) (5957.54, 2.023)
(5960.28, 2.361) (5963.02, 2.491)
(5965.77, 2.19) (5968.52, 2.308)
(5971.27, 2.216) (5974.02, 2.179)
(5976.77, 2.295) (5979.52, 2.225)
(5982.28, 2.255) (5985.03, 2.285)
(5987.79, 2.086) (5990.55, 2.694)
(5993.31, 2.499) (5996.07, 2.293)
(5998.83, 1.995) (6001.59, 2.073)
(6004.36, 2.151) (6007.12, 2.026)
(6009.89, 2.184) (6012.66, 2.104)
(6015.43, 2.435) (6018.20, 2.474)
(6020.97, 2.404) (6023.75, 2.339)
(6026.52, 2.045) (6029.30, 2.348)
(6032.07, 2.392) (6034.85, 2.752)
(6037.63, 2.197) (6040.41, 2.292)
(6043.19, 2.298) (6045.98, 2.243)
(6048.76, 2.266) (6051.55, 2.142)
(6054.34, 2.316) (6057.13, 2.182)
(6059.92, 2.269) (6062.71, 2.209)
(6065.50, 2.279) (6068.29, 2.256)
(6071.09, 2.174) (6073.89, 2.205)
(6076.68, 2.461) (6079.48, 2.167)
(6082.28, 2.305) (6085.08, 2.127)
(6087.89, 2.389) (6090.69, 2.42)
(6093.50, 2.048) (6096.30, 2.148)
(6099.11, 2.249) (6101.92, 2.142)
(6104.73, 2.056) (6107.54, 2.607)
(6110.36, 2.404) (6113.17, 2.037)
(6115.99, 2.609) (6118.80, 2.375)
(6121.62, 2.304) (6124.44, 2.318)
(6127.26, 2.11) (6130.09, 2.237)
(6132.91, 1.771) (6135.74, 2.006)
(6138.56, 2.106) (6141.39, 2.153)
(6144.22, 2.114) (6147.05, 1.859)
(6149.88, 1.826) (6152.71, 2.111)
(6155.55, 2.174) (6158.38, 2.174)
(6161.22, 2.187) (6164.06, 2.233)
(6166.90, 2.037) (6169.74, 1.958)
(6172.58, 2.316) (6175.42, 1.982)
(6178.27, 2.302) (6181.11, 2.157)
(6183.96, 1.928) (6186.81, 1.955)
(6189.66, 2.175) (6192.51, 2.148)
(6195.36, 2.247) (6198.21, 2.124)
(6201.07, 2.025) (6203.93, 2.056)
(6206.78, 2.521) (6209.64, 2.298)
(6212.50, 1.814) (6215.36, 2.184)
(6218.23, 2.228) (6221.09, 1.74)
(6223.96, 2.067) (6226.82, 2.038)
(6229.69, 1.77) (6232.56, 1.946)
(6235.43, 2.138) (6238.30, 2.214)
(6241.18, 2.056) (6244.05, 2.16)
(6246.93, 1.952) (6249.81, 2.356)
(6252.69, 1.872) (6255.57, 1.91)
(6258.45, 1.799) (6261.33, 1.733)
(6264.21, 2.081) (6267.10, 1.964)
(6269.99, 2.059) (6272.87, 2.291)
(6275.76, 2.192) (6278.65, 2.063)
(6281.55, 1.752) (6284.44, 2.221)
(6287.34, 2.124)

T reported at 0.07 mag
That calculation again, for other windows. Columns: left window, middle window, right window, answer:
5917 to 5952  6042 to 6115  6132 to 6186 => -0.08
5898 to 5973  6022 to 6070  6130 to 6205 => -0.08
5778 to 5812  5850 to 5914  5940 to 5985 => 0.05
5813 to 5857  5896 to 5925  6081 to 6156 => 0.05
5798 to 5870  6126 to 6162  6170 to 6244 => 0.04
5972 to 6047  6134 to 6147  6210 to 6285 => 0.04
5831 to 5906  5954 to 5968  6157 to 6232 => -0.05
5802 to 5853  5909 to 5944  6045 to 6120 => 0.11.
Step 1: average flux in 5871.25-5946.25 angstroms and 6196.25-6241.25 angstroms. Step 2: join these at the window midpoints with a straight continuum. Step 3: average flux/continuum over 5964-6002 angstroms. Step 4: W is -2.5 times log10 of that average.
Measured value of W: -0.07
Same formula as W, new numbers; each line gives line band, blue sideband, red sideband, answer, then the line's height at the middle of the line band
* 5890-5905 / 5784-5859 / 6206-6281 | 0.091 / 2.26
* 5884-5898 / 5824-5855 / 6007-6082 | 0.177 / 2.29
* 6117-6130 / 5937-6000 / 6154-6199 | -0.063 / 2.15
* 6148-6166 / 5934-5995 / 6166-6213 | 0.017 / 2.14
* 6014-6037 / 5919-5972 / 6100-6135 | -0.092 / 2.2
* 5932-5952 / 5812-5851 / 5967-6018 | 0.094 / 2.27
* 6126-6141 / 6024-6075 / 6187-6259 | 0.064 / 2.18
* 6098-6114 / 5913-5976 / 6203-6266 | -0.081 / 2.09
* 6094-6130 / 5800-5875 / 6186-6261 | -0.064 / 2.14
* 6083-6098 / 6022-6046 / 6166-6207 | 0.010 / 2.25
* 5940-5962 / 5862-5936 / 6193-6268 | -0.009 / 2.13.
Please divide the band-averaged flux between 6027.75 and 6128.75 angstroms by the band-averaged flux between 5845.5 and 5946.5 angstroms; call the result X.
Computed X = 1.1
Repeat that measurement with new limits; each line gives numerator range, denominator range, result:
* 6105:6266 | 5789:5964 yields 0.95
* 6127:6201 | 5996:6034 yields 0.93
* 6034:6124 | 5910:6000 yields 1.04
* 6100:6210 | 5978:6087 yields 0.95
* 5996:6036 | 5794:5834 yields 0.96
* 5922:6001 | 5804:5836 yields 0.91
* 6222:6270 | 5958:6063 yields 0.88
